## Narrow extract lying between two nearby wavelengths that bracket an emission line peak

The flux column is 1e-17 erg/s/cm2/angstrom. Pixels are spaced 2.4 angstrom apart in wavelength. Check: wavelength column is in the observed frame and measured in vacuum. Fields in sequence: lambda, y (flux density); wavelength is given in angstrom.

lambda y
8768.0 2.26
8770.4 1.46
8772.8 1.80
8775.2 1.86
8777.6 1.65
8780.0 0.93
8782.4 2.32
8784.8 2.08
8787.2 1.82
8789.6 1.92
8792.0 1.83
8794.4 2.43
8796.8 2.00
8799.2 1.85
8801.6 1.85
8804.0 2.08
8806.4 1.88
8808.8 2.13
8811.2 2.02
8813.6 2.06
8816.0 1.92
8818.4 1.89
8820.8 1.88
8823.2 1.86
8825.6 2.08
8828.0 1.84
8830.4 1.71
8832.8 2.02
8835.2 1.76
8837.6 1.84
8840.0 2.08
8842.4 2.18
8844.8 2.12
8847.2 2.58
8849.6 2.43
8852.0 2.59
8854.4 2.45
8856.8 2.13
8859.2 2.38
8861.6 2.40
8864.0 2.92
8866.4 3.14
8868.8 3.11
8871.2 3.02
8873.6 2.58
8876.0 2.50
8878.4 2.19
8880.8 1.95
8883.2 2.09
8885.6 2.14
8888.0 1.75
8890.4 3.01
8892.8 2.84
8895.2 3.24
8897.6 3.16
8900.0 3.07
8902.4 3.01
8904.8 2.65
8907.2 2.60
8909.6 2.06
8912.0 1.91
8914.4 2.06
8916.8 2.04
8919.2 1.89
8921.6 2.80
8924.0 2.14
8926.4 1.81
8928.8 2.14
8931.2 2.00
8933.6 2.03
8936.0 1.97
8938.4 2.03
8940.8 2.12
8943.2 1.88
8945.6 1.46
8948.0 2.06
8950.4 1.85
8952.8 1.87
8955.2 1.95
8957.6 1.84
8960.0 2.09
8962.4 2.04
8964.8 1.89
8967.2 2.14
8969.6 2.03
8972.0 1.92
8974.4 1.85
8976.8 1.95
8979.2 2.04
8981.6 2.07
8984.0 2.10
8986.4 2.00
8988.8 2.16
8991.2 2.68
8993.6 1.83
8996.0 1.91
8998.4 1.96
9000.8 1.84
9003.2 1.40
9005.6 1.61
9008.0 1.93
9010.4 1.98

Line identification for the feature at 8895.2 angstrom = [N II] 6583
